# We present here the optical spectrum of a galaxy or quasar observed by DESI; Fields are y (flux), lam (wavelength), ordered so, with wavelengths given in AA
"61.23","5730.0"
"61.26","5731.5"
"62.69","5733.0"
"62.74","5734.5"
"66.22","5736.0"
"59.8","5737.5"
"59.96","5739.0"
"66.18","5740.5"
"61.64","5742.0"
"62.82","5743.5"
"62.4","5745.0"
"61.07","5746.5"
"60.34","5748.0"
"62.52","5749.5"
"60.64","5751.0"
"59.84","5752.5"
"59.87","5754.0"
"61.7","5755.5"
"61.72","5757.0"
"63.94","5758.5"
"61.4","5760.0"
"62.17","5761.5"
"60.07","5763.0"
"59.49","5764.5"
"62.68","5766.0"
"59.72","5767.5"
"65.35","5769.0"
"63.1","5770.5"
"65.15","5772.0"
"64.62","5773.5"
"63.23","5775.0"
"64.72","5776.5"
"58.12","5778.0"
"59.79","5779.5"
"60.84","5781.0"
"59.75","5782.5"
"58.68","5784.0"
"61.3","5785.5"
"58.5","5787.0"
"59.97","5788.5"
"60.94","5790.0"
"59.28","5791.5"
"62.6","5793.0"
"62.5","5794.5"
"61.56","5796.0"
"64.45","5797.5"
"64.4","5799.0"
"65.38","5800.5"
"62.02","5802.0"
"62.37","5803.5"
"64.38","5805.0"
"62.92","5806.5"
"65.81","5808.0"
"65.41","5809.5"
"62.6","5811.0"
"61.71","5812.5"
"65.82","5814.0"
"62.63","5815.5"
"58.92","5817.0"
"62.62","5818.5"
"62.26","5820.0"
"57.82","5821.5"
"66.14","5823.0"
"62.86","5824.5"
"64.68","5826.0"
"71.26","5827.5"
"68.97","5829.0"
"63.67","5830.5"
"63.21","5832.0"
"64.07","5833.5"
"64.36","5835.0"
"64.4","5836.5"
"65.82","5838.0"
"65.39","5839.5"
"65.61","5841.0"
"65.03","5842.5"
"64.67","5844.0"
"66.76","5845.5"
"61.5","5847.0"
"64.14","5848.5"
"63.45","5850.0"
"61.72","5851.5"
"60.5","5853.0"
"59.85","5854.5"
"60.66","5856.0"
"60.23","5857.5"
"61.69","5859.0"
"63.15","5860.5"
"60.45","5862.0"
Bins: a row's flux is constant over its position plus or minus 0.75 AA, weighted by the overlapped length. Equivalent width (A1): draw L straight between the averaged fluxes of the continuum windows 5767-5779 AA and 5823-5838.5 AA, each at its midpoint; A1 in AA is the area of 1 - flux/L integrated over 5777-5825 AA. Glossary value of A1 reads 1.59 AA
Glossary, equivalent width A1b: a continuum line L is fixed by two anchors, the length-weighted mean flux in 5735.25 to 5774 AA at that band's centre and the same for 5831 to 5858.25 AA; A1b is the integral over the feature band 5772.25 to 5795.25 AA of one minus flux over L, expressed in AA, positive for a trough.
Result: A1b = 0.53 AA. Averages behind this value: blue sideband 62.1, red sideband 63.4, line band 61.1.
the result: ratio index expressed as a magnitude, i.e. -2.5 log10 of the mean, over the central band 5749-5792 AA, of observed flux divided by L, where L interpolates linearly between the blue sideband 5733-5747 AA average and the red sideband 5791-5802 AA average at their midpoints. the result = 0.02 mag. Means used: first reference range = 62.6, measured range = 61.4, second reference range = 62.9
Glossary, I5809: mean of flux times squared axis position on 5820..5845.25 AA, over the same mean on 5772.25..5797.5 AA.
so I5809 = 1.08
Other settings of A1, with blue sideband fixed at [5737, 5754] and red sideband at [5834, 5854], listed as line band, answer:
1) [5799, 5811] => -0.18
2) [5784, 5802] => 0.28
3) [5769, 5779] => -0.16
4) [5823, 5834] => -0.34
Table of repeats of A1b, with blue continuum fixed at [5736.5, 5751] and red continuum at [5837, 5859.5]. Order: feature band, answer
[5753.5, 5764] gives 0.09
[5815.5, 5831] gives -0.25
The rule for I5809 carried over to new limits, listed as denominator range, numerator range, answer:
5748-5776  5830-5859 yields 1.05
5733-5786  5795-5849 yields 1.06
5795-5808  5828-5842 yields 1.04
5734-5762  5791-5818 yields 1.04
